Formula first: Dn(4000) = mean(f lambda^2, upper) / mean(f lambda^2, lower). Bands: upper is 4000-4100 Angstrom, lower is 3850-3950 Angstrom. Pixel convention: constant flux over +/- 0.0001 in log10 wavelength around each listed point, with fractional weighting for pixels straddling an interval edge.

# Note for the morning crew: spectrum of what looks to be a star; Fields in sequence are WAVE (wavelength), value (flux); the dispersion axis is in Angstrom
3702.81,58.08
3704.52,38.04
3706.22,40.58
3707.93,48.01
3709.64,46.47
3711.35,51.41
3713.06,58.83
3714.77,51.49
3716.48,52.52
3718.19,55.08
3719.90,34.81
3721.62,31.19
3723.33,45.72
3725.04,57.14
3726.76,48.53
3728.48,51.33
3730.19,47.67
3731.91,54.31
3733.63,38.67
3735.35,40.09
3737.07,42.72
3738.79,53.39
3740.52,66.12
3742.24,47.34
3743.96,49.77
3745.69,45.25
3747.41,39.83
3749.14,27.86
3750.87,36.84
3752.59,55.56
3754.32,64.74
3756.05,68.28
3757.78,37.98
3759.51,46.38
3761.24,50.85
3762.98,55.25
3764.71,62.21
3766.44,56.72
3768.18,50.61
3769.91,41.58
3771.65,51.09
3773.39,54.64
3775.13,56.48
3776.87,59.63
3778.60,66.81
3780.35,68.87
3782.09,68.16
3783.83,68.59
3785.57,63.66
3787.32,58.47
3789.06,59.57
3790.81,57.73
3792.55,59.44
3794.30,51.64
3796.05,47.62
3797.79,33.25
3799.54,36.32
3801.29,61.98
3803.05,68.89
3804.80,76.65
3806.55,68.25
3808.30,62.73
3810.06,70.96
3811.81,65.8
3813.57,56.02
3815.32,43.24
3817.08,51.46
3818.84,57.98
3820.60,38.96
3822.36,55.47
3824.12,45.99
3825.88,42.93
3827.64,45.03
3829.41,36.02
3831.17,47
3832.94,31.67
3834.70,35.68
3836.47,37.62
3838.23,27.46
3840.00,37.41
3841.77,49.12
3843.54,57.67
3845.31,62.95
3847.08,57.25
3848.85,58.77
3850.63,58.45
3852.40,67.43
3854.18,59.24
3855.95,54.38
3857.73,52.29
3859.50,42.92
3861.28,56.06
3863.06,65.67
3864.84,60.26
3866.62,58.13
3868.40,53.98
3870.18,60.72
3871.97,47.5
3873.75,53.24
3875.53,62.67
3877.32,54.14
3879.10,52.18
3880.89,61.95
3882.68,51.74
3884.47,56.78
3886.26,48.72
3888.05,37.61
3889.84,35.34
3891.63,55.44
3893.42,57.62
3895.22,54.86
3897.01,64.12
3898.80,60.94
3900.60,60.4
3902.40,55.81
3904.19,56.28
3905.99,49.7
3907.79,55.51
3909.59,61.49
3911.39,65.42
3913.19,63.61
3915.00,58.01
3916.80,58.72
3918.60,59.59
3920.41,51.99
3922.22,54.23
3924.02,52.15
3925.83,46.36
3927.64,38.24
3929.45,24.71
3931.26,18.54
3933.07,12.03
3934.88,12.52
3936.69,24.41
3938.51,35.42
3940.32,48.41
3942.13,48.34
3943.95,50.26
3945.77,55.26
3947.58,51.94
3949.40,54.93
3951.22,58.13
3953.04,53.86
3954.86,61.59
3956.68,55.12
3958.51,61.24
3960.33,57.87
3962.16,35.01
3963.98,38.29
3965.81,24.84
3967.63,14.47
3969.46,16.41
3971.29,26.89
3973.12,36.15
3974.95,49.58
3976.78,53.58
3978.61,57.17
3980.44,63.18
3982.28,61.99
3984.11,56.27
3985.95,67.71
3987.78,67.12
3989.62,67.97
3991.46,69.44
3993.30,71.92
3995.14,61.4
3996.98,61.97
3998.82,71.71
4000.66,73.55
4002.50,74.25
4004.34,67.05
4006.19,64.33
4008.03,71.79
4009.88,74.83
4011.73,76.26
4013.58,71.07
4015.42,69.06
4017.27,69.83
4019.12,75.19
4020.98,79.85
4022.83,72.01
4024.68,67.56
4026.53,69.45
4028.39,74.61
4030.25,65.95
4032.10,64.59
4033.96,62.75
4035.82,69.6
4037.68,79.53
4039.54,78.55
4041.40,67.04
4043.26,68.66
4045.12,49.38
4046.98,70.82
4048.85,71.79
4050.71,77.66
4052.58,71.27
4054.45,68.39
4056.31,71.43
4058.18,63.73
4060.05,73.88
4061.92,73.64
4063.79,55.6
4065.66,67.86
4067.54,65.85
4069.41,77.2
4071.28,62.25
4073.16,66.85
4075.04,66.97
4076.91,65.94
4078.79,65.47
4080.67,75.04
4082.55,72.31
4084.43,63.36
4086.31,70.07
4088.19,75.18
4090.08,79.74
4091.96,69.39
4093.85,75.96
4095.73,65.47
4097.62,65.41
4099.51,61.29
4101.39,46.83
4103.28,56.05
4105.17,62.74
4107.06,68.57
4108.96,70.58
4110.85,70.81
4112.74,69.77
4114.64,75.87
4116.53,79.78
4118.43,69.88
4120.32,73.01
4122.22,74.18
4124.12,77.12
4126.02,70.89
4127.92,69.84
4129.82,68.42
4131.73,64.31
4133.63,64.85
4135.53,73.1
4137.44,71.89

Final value 1.47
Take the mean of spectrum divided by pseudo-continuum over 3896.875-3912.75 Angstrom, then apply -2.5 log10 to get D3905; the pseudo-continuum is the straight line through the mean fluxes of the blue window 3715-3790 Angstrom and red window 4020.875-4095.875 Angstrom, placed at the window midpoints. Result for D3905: 0.04 mag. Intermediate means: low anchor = 51.9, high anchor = 69.5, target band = 58.8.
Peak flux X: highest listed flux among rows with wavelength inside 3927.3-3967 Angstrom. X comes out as 61.59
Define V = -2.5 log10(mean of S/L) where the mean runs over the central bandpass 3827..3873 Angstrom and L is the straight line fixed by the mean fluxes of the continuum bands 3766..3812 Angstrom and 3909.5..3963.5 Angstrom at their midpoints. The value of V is 0.06 mag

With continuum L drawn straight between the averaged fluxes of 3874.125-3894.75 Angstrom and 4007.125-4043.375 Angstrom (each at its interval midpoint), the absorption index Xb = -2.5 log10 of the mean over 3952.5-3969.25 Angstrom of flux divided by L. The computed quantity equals 0.40 mag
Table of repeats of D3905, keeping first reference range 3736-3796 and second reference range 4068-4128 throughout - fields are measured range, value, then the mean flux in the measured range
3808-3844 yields 0.20 mag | 47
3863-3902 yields 0.08 mag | 55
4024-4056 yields -0.04 mag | 69.3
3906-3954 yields 0.30 mag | 46.8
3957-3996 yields 0.25 mag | 50.5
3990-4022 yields -0.09 mag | 70.8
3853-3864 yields 0.05 mag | 55.4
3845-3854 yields -0.05 mag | 60.7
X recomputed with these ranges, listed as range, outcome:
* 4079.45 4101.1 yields 79.74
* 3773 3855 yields 76.65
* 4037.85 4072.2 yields 78.55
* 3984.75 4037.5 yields 79.85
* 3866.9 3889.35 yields 62.67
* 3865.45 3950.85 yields 65.42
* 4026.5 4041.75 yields 79.53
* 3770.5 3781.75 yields 68.87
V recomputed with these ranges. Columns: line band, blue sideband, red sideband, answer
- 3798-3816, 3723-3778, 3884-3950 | -0.21 mag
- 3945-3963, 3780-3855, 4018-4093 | 0.15 mag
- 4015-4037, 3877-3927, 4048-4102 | -0.09 mag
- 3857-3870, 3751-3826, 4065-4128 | 0.06 mag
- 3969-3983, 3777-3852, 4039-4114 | 0.33 mag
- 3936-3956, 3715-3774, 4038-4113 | 0.22 mag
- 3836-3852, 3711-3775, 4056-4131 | 0.09 mag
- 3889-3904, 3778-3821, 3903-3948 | -0.14 mag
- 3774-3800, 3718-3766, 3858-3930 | -0.15 mag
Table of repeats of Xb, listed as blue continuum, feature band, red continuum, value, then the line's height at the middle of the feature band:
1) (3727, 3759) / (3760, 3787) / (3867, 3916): -0.171 mag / 49.7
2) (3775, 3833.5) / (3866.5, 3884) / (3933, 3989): -0.087 mag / 51.2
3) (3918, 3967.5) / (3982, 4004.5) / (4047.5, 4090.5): -0.242 mag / 53.8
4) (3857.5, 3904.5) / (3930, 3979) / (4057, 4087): 0.413 mag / 59.8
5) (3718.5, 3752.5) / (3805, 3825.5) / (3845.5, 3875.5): -0.073 mag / 52.8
